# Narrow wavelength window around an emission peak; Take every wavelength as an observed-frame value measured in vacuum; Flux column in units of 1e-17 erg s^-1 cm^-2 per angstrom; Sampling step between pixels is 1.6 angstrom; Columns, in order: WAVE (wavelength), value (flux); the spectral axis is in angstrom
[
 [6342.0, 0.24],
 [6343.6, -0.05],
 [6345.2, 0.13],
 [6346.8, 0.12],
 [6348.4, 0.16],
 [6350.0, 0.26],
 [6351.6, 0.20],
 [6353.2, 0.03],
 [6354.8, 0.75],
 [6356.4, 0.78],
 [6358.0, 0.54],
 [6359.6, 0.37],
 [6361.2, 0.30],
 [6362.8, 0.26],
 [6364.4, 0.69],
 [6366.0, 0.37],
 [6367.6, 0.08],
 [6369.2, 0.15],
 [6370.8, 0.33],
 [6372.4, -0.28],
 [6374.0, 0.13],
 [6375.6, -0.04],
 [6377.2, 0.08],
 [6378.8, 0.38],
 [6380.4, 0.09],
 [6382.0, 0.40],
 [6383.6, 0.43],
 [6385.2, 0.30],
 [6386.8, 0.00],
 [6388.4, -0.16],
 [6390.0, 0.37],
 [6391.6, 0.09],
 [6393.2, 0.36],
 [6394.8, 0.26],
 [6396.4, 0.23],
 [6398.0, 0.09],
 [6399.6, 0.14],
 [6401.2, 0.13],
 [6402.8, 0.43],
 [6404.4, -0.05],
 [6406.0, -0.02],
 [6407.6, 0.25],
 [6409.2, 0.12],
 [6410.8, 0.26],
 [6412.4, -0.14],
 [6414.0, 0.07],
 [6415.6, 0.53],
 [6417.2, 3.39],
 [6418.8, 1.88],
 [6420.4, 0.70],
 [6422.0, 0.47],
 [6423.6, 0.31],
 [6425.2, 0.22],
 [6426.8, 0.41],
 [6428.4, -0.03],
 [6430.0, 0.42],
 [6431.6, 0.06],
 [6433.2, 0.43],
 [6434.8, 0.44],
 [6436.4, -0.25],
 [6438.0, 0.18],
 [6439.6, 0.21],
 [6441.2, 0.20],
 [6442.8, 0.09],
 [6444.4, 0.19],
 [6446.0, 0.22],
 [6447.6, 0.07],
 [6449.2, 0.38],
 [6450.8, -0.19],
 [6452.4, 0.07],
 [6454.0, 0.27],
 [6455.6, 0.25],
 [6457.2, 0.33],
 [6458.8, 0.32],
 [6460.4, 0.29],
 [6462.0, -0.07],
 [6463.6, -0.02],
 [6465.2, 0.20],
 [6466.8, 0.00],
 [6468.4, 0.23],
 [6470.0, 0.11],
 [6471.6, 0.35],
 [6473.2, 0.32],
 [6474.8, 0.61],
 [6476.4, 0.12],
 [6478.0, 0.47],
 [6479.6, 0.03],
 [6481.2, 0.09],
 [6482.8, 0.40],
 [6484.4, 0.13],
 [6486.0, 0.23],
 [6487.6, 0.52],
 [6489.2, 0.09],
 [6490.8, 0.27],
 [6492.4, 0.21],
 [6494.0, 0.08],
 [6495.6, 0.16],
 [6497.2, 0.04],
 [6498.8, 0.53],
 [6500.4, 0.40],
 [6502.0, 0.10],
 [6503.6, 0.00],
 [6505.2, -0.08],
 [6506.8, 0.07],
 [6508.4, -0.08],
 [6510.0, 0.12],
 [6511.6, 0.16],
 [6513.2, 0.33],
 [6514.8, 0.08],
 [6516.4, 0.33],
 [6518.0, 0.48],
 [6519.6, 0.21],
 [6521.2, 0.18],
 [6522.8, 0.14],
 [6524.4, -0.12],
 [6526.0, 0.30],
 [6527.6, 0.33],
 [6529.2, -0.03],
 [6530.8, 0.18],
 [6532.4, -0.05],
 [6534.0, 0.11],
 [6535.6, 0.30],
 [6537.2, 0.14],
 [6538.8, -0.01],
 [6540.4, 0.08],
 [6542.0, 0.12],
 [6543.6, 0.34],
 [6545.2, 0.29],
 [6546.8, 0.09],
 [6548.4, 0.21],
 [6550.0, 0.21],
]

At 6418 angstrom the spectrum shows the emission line [O III] 5007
